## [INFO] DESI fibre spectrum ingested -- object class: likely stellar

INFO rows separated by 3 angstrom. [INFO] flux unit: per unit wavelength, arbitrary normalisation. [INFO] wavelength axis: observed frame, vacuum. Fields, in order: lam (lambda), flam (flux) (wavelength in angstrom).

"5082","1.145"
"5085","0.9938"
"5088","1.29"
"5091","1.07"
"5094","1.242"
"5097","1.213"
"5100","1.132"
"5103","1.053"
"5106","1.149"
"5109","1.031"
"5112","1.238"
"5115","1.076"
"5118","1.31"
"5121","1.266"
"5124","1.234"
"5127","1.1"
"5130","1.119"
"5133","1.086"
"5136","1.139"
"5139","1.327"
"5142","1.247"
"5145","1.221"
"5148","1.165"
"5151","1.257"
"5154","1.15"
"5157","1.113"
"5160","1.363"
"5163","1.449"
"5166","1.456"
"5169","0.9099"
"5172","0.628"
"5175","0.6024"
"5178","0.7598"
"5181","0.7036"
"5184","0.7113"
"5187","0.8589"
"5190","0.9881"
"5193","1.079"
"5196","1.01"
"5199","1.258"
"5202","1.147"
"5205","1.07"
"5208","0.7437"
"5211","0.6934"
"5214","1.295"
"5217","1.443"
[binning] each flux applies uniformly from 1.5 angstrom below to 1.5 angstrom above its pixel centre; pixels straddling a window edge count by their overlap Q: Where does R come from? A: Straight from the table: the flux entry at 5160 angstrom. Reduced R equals 1.363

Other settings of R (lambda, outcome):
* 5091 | 1.07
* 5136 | 1.139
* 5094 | 1.242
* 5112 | 1.238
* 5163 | 1.449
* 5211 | 0.6934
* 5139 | 1.327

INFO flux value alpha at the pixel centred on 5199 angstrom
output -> 1.258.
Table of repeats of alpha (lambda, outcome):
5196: 1.01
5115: 1.076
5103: 1.053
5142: 1.247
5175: 0.6024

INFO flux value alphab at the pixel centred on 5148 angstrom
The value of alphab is 1.165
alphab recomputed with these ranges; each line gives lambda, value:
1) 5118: 1.31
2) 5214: 1.295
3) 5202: 1.147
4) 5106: 1.149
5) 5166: 1.456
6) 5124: 1.234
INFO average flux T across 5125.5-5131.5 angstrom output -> 1.11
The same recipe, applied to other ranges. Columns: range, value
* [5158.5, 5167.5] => 1.42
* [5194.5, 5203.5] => 1.14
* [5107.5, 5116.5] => 1.11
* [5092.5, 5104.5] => 1.16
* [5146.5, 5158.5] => 1.17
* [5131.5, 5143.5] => 1.2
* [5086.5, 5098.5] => 1.2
